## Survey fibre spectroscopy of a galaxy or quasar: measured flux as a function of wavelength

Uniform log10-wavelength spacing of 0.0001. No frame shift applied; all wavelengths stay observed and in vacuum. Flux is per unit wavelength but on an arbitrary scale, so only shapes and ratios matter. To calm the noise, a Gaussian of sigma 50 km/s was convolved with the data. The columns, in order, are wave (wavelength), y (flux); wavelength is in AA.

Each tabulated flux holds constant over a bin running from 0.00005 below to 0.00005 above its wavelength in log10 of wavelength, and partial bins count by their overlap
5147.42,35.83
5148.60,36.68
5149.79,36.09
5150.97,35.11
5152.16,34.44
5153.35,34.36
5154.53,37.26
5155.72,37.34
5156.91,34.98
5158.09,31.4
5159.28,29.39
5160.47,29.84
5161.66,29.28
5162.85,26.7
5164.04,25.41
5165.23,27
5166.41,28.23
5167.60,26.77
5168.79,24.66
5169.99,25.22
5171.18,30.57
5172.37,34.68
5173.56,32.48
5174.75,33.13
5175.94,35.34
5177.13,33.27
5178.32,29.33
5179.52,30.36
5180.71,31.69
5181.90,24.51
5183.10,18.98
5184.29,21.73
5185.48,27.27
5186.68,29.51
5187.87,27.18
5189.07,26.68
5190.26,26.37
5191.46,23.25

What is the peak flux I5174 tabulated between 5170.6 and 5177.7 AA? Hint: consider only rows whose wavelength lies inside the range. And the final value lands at 35.34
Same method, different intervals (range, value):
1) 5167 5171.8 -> 30.57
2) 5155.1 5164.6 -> 37.34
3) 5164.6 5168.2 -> 28.23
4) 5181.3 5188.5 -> 29.51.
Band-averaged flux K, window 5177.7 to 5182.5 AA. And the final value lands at 29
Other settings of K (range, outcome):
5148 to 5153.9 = 35.3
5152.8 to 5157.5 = 36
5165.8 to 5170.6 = 26.2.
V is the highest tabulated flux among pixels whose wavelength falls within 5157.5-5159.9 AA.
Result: 31.4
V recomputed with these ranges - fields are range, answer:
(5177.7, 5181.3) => 31.69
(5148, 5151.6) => 36.68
